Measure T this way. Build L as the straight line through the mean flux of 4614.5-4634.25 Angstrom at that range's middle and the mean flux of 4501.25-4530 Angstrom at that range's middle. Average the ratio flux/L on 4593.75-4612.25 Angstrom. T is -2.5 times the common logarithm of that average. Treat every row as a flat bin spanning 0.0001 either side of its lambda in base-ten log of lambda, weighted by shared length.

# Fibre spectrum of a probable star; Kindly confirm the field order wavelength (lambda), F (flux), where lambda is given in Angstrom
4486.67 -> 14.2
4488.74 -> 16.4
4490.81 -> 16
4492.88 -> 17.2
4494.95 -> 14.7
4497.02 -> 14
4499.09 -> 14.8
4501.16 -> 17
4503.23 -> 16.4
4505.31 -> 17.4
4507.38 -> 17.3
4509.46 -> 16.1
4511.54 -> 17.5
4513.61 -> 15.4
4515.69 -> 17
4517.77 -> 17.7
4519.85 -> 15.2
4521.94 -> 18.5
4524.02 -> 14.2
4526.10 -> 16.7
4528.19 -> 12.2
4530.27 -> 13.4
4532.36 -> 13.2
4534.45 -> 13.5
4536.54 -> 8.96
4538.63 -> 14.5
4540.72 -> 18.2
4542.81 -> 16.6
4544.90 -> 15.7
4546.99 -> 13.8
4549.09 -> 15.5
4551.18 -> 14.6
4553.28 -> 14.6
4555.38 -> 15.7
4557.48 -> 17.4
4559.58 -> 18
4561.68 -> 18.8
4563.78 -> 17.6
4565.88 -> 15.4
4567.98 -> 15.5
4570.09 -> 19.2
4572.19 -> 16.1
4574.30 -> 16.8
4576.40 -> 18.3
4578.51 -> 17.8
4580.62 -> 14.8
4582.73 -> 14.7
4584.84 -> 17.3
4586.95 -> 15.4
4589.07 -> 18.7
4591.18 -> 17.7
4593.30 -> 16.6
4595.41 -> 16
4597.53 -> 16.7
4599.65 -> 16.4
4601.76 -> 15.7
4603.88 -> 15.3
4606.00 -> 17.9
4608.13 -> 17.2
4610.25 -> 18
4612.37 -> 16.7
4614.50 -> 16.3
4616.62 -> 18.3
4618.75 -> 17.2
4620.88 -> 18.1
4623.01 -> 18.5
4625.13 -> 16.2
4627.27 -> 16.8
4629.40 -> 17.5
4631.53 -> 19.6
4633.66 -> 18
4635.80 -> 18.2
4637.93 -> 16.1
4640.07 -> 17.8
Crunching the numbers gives 0.05 mag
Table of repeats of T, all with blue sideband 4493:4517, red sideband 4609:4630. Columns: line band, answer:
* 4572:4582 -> 0.01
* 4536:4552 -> 0.12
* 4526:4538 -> 0.28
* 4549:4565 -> 0.01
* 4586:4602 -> 0.03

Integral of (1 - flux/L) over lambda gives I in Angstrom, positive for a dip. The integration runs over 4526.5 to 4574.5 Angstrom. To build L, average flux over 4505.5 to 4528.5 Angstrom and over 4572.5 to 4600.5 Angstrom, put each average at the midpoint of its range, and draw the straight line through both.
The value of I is 3.11 Angstrom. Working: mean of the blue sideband 16.3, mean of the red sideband 16.7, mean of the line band 15.4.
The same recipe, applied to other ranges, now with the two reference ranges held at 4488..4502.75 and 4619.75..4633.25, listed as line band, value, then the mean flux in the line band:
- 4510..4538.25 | 2.25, 14.9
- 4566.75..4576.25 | -0.04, 17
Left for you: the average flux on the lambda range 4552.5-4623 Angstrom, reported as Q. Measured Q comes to 16.9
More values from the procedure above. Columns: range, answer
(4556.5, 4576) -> 17.2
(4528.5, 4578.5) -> 15.7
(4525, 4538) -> 13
